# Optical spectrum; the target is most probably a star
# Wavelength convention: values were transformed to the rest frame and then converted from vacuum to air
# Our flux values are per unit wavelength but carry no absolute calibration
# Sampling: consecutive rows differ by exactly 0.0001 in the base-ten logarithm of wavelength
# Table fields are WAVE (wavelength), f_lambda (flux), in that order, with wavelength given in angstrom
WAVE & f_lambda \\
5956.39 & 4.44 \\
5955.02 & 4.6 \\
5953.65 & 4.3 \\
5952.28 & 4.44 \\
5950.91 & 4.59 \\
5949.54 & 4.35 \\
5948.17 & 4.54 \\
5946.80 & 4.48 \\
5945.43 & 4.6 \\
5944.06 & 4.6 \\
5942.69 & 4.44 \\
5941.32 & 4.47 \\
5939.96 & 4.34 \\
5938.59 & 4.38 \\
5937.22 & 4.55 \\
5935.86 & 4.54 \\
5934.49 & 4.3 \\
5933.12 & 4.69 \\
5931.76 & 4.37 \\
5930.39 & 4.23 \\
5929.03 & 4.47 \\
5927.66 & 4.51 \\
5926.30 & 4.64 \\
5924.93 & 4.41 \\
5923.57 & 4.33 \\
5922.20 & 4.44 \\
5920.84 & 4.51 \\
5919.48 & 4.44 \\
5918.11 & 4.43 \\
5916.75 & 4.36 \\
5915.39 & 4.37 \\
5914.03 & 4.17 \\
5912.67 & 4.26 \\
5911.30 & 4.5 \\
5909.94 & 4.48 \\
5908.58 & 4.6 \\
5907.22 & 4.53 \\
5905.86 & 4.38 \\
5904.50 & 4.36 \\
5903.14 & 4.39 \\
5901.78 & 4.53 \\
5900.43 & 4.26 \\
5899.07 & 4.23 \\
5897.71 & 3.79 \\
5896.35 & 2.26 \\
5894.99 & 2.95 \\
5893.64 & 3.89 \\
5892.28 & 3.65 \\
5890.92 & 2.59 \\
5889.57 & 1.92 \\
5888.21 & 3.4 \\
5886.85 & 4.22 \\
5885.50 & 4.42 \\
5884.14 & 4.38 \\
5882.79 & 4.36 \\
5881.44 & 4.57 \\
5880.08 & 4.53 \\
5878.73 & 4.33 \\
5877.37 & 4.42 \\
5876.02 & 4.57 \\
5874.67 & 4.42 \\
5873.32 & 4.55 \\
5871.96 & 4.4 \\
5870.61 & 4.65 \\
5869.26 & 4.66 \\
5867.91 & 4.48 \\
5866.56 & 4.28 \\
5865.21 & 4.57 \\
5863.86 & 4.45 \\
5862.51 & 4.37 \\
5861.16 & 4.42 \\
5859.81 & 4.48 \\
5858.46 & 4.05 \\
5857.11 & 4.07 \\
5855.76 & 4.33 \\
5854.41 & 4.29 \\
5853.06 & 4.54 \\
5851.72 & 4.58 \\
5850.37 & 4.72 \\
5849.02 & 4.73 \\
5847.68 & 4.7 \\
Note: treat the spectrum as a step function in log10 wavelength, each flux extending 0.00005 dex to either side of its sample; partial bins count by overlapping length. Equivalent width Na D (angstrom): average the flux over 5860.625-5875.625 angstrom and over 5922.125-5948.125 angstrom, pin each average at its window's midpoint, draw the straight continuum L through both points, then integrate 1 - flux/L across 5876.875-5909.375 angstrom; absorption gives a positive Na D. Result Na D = 3.8 angstrom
